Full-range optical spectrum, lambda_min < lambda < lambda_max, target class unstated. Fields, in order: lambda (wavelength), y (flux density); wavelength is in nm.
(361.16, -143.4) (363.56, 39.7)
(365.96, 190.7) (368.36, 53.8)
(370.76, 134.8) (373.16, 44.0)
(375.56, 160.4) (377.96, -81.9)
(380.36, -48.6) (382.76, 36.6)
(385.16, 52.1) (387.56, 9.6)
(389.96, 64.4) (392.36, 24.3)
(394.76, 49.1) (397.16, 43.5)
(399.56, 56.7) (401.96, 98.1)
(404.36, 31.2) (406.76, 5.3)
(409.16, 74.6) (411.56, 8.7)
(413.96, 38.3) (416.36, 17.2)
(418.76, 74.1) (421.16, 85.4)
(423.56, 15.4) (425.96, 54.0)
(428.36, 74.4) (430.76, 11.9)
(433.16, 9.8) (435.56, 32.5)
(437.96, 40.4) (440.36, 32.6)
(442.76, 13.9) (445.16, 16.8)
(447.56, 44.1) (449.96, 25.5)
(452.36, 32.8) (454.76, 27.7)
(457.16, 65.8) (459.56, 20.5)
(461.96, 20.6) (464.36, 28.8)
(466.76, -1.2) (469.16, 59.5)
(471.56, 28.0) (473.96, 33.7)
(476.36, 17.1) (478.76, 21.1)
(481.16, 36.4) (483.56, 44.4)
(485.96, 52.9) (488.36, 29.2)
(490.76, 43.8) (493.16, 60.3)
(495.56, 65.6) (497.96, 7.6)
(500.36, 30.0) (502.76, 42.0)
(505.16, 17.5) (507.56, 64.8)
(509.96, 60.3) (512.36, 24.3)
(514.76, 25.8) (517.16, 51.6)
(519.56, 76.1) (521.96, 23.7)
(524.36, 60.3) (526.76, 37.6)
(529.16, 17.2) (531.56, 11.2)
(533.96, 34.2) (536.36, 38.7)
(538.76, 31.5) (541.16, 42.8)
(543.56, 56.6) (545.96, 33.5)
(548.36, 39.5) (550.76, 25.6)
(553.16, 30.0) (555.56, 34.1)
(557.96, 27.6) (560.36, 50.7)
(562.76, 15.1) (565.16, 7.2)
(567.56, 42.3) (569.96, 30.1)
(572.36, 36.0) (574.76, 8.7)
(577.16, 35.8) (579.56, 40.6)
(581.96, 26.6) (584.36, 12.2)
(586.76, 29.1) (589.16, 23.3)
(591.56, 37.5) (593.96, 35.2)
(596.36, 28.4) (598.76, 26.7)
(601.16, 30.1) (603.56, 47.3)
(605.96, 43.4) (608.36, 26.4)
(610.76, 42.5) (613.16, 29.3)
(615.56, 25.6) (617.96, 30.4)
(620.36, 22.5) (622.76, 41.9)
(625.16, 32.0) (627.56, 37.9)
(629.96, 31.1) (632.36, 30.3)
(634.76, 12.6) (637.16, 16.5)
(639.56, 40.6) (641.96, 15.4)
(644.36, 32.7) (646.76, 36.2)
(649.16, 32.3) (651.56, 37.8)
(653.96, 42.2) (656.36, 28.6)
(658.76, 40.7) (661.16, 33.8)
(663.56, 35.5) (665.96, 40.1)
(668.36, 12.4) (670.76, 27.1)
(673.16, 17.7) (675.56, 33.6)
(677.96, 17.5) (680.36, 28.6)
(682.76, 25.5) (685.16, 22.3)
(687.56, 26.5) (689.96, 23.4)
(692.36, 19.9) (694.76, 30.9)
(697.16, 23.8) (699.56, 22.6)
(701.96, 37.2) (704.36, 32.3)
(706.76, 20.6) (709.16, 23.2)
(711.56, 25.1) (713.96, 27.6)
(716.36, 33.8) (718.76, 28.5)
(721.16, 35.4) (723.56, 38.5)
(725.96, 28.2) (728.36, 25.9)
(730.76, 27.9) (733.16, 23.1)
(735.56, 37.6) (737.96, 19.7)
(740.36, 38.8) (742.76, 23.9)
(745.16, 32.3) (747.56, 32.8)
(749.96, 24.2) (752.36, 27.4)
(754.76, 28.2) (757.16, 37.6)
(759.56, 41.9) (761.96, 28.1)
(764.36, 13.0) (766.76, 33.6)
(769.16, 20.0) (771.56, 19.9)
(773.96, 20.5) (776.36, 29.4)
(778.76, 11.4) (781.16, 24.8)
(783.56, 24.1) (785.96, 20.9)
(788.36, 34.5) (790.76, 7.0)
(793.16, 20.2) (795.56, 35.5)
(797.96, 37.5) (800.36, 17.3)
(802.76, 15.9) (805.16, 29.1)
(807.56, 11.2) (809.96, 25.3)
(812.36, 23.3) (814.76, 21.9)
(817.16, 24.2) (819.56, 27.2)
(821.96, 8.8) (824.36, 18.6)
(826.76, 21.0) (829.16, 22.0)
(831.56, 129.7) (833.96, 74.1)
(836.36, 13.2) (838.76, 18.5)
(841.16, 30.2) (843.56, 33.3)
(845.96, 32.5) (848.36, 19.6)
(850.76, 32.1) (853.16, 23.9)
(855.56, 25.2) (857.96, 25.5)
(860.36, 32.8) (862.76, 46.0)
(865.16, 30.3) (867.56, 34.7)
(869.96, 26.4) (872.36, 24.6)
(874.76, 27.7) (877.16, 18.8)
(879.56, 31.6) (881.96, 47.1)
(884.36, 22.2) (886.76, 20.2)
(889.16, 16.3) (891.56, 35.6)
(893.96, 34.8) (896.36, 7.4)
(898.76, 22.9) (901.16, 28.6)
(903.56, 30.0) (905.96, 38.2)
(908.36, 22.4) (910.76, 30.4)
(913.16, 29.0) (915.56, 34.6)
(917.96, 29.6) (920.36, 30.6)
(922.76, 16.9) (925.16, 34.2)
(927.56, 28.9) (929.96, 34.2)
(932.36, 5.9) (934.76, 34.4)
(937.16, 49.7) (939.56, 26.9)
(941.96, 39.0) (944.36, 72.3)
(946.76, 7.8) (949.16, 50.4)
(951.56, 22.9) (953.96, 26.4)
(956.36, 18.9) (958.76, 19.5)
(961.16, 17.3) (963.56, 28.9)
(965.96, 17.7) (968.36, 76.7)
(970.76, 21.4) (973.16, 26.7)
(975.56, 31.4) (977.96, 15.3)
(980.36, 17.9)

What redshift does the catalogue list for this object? 1.23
